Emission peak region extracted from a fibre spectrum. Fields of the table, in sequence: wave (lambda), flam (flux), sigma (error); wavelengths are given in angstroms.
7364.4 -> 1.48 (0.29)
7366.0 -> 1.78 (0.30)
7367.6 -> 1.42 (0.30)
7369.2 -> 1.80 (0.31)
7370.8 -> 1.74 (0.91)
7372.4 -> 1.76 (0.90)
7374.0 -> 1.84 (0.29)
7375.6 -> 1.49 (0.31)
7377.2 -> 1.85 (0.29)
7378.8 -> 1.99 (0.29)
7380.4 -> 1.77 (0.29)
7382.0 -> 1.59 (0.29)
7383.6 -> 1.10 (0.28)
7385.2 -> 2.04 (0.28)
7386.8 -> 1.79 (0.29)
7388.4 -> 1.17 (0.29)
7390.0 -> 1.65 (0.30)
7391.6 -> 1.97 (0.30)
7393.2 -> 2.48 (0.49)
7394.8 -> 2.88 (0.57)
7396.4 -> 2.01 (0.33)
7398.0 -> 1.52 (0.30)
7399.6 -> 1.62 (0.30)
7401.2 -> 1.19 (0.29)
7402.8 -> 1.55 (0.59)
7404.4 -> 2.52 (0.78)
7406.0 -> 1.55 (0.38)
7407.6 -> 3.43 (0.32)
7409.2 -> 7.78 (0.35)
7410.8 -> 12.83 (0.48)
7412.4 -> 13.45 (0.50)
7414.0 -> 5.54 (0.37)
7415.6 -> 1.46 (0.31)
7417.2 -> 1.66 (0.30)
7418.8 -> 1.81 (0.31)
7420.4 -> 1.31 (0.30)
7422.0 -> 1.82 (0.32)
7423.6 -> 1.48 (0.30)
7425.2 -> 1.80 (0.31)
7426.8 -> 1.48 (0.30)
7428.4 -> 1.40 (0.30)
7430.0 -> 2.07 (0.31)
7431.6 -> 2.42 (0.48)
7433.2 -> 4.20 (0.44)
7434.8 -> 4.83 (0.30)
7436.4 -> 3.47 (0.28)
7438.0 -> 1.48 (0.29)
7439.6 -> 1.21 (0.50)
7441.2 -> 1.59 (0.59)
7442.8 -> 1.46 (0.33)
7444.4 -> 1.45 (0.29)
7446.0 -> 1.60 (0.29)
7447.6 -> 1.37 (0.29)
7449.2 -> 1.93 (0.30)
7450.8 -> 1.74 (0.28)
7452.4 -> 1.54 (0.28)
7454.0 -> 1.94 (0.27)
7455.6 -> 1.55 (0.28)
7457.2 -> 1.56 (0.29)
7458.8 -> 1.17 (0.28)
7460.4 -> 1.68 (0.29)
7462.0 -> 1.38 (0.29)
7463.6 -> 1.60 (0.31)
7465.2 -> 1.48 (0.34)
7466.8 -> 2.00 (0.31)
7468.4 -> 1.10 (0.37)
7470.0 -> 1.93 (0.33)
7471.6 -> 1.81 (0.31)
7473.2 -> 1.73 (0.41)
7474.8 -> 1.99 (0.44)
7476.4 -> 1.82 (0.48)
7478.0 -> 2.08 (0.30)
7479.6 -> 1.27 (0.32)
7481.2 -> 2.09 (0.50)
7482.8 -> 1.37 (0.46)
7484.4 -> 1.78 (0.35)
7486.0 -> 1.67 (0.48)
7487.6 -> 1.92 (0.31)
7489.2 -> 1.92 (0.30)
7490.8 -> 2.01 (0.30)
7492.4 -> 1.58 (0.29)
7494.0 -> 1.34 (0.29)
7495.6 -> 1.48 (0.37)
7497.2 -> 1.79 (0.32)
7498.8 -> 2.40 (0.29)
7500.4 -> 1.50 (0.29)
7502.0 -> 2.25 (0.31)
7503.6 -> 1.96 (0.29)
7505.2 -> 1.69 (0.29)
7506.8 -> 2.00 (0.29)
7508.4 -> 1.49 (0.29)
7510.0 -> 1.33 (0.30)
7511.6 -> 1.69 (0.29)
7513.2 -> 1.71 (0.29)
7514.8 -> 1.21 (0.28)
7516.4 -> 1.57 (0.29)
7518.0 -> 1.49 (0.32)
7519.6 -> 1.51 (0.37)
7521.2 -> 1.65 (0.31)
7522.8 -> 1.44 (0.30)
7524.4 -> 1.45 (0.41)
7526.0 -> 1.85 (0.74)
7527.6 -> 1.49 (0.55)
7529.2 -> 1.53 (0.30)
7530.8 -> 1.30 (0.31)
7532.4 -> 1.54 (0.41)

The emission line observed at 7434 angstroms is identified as [N II]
